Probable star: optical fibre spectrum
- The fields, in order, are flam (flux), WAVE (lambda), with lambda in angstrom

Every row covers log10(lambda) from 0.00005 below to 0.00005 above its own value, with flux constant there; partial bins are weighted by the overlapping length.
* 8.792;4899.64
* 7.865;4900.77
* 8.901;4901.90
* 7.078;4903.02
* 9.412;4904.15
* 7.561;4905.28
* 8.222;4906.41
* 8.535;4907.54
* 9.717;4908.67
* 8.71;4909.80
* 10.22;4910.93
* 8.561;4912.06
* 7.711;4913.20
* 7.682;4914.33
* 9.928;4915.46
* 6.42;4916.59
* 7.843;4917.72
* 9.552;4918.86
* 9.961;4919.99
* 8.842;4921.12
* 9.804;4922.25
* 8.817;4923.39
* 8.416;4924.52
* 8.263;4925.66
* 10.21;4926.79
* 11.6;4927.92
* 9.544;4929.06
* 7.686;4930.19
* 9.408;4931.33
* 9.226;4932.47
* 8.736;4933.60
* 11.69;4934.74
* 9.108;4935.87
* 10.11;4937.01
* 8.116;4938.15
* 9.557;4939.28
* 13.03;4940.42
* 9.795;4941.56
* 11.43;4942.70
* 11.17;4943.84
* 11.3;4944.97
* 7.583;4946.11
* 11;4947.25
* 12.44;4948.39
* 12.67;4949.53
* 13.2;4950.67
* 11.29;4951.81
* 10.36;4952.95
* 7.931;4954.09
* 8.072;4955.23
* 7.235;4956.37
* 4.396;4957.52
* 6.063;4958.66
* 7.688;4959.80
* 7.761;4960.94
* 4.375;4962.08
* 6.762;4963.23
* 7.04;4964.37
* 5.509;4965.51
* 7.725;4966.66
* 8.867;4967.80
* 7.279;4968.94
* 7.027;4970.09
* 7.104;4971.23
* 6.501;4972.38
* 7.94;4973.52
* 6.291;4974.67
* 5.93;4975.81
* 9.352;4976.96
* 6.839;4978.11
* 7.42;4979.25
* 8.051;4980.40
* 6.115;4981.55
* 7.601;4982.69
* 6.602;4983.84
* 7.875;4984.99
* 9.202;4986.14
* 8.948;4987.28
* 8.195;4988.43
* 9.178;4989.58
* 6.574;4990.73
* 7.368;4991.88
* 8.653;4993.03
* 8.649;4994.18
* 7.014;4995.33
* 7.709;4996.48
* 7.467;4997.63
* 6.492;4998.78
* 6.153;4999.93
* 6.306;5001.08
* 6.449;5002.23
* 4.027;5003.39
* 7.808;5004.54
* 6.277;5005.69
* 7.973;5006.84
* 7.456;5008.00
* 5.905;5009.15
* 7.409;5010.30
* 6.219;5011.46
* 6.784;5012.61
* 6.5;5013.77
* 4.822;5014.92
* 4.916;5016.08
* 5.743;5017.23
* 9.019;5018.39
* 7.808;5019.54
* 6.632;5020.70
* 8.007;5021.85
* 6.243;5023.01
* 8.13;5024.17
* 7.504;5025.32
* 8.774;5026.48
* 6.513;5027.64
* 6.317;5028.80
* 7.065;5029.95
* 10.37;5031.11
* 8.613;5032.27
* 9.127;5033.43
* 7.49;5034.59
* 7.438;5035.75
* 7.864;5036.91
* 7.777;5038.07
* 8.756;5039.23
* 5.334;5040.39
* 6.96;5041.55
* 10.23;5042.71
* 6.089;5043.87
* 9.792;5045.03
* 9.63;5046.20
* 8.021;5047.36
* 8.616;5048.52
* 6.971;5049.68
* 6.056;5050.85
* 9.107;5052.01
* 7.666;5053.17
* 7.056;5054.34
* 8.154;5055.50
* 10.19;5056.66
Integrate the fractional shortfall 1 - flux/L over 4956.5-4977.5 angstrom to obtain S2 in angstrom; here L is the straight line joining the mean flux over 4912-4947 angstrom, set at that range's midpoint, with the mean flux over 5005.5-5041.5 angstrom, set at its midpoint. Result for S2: 4.11 angstrom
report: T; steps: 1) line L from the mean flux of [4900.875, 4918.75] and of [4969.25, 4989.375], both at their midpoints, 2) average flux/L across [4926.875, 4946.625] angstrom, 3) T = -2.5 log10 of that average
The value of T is -0.23 mag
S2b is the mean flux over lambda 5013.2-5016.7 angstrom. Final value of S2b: 5.42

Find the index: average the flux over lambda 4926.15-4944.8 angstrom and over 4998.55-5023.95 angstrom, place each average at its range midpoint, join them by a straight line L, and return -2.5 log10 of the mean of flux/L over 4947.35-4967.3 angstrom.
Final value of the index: 0.10 mag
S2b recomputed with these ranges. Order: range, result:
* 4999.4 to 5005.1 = 6.14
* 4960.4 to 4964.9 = 6.47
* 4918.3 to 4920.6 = 9.76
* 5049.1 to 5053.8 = 7.44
